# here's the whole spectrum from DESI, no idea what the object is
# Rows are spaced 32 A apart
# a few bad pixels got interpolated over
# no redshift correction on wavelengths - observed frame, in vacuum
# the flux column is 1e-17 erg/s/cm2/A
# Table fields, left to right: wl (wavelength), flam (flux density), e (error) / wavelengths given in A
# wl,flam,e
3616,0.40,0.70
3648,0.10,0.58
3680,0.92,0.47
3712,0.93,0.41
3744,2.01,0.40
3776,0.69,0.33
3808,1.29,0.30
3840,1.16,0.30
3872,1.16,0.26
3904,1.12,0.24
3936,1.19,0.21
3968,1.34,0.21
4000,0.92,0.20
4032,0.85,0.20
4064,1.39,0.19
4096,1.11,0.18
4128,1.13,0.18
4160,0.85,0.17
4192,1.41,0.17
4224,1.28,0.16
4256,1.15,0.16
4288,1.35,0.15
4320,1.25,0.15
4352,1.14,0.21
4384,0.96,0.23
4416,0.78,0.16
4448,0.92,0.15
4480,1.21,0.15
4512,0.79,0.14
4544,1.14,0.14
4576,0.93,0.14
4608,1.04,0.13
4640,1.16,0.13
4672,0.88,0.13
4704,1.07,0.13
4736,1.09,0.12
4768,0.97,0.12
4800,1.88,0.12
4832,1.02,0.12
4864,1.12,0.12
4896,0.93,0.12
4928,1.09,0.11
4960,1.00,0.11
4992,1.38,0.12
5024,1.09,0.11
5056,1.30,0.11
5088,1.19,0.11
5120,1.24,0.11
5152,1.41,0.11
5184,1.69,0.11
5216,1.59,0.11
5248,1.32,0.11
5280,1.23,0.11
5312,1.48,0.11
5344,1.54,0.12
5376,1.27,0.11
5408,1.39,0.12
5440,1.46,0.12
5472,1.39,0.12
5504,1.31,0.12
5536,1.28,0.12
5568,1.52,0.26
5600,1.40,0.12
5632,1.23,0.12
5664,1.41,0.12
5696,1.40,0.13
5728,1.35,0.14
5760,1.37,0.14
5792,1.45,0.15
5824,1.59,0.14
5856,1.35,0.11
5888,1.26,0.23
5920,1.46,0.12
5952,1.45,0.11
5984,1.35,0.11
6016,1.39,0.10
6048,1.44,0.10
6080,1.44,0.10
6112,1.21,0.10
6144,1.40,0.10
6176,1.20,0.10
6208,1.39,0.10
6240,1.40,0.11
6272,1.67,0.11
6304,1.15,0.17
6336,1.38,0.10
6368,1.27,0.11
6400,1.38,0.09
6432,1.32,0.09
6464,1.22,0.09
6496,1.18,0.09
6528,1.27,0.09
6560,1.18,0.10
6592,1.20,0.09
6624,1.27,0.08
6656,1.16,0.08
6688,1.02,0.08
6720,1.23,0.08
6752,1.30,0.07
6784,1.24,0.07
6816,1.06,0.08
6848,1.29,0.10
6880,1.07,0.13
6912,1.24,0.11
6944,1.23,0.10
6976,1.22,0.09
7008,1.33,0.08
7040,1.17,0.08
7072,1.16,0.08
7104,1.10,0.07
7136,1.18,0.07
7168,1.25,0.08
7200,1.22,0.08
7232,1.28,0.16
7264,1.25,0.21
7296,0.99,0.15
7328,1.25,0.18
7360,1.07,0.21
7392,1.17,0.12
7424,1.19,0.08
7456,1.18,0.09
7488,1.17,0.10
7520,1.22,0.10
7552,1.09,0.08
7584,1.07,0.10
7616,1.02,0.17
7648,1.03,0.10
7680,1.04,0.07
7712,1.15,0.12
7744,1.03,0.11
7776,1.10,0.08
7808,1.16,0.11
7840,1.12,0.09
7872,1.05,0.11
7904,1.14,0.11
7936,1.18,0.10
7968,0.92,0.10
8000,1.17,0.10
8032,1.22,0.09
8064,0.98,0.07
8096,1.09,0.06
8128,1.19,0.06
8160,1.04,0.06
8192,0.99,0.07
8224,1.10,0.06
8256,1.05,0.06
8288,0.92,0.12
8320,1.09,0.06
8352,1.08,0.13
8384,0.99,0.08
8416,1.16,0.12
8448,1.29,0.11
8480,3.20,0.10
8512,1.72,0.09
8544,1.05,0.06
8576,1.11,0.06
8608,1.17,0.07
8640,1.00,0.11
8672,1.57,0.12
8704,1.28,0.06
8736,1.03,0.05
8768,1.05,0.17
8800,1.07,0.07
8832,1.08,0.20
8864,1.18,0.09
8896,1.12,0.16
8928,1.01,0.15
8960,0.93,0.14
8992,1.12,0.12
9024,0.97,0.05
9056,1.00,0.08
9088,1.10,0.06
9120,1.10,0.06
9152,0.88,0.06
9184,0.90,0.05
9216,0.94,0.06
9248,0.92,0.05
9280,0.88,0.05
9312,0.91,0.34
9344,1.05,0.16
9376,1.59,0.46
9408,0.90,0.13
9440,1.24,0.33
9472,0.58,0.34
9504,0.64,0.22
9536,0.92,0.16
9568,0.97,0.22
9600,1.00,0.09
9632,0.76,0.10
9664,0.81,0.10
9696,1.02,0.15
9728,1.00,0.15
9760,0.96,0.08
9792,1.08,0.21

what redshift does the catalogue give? 0.29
